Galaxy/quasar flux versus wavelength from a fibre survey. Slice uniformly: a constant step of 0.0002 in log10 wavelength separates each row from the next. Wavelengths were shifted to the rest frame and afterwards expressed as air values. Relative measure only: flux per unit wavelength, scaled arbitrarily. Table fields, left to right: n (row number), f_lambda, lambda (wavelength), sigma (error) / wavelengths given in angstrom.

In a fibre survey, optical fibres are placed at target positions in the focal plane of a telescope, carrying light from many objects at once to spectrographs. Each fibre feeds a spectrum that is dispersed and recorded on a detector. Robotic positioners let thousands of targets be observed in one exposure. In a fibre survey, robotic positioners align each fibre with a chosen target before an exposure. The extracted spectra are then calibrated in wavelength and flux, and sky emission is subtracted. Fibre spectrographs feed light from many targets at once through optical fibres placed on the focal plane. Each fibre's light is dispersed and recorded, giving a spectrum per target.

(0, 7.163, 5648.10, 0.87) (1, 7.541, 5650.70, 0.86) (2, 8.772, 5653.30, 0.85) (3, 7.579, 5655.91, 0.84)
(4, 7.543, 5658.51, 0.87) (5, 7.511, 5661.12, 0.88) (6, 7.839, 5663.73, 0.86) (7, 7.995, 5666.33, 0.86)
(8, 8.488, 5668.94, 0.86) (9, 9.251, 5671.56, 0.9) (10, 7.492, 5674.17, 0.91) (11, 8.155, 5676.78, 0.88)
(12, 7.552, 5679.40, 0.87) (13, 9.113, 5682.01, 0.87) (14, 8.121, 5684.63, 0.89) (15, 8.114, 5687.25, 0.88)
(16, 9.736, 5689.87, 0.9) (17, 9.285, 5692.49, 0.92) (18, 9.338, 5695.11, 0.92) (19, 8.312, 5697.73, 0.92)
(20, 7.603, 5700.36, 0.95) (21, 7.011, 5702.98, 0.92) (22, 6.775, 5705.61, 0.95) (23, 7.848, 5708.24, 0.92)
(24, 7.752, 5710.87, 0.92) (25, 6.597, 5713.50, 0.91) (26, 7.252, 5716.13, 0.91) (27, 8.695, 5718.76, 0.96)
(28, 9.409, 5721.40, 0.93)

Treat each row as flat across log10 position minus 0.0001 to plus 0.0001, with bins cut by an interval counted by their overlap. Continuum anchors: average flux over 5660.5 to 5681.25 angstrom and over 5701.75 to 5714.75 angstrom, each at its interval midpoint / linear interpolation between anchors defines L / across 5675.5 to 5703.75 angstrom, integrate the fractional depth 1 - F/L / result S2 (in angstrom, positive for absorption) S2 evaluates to -2.9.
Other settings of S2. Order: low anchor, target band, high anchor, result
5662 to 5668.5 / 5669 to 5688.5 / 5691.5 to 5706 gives -0.6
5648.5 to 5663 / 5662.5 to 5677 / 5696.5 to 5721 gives -0.9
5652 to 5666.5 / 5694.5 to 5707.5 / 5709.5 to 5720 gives -0.1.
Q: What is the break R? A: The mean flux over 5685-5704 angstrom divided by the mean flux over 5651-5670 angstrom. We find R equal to 1.1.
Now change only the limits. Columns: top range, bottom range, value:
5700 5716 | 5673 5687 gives 0.89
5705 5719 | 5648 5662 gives 0.96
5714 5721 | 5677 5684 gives 0.97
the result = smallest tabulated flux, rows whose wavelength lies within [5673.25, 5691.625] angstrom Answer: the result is 7.492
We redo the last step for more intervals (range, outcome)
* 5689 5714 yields 6.597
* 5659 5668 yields 7.511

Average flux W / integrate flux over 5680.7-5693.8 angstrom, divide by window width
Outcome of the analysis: 8.88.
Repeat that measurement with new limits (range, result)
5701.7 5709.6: 7.21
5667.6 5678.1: 8.34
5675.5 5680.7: 7.84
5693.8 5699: 8.84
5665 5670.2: 8.25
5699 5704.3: 7.31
